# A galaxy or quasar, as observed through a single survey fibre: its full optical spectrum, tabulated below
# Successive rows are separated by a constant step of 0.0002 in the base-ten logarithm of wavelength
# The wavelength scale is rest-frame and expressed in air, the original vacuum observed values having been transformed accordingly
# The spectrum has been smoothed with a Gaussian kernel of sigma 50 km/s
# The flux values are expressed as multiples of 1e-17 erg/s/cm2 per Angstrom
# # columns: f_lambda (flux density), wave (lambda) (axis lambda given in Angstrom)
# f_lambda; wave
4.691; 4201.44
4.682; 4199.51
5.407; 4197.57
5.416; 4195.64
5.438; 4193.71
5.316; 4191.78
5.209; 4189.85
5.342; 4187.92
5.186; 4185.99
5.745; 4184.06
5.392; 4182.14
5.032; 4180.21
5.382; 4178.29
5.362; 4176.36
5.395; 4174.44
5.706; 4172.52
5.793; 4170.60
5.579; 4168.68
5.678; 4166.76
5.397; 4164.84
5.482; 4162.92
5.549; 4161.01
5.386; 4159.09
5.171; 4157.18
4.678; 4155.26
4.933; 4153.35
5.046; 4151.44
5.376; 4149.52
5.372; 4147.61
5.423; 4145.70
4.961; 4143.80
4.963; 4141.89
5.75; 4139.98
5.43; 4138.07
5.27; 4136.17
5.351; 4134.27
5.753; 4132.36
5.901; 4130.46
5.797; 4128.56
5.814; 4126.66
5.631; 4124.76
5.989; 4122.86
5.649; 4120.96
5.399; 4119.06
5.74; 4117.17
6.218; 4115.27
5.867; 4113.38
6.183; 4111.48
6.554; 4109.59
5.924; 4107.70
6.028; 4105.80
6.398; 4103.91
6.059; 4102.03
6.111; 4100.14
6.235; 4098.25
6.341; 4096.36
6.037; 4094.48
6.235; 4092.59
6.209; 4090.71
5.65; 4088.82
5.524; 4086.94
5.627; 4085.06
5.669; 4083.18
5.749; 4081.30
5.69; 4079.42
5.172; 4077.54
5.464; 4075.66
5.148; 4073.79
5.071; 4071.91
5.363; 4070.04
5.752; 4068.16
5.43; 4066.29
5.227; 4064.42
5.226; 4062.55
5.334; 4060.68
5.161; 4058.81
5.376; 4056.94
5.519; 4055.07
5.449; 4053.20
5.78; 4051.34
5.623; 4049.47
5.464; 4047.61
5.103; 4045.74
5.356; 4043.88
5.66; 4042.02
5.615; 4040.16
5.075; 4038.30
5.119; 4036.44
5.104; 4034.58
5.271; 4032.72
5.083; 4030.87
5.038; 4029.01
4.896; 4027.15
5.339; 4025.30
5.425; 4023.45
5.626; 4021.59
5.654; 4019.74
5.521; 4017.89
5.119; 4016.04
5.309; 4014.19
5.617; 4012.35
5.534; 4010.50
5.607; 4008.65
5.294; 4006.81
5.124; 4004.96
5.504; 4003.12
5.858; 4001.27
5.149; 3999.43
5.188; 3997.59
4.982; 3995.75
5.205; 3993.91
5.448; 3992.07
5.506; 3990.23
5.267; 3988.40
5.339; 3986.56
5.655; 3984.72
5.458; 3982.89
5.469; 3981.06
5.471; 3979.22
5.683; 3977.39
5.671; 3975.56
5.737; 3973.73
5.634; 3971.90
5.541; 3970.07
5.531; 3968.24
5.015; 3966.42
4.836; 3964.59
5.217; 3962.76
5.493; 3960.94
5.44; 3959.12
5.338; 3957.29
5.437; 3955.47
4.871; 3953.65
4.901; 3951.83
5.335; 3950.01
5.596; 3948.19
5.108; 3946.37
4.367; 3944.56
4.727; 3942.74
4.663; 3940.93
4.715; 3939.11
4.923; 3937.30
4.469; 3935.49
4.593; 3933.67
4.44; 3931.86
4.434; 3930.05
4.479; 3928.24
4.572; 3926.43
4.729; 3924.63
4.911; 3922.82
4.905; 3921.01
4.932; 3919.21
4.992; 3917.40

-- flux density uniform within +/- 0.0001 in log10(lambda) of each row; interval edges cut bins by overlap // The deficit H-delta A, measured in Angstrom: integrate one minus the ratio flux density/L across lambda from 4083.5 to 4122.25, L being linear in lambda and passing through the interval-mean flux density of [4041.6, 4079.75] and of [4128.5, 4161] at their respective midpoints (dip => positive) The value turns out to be -4.62 Angstrom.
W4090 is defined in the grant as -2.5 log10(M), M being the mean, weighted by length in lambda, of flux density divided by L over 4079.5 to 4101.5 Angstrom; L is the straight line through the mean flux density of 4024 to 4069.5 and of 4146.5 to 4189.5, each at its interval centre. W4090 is -0.11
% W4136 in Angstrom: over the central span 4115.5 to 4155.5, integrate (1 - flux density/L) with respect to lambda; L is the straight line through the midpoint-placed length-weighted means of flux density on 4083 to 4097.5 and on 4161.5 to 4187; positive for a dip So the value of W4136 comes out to 1.5 Angstrom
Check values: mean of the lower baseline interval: 5.93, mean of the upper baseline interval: 5.47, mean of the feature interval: 5.47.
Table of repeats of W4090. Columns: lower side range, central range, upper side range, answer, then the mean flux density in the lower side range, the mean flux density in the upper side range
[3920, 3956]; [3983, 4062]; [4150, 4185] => -0.07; 4.8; 5.37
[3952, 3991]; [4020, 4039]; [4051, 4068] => 0.04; 5.4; 5.39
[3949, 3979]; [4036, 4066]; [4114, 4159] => 0.01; 5.36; 5.46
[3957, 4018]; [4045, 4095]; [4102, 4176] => 0.00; 5.4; 5.6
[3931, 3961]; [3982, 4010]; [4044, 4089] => -0.05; 4.95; 5.44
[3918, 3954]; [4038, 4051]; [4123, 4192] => -0.07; 4.78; 5.41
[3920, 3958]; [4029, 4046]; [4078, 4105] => 0.06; 4.83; 5.95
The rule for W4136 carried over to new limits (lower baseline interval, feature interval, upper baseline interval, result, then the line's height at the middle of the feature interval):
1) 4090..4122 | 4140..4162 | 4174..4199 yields 1.8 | 5.66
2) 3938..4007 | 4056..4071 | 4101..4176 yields 0.3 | 5.46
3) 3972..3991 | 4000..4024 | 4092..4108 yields 0.9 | 5.69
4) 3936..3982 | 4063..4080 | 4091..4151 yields 0.8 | 5.62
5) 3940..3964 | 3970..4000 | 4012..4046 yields -1.4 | 5.2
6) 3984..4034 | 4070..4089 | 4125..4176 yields -0.3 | 5.39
